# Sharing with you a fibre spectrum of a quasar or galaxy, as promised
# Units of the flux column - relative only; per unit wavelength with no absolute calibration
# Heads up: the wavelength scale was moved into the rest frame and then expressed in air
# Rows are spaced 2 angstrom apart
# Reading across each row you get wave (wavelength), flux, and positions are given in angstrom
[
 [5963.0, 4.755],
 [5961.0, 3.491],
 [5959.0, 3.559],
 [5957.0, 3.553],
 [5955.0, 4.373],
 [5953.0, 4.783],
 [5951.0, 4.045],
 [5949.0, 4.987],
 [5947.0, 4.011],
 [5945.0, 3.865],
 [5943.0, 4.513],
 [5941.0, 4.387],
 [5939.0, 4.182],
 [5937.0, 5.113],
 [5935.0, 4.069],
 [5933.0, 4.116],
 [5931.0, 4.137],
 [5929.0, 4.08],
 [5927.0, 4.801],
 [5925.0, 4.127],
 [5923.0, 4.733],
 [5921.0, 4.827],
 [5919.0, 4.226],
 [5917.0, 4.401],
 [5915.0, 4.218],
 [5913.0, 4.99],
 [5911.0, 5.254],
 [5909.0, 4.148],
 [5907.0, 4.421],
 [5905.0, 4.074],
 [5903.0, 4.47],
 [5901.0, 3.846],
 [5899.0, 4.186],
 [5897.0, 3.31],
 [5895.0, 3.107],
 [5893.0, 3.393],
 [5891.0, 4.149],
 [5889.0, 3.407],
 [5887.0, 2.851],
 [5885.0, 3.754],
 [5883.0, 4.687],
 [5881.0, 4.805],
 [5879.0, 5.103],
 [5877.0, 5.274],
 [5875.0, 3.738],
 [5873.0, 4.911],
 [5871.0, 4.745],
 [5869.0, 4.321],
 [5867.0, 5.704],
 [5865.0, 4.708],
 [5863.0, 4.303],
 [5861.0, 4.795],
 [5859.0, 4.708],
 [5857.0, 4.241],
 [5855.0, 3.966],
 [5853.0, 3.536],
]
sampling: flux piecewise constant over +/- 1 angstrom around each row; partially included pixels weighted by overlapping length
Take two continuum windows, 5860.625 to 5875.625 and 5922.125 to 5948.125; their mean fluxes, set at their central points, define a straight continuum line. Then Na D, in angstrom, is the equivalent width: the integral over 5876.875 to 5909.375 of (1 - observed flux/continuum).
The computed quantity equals 3.70 angstrom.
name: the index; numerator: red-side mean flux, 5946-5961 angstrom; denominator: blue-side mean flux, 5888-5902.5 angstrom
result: 1.1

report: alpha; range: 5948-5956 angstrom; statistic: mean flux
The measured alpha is 4.55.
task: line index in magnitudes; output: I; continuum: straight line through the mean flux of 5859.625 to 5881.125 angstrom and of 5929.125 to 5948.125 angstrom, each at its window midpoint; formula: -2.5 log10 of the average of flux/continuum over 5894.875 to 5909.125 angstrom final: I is 0.14 mag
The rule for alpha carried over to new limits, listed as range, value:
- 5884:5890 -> 3.34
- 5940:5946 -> 4.25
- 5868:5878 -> 4.6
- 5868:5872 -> 4.53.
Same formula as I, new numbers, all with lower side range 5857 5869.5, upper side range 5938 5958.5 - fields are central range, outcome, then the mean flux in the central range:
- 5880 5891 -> 0.17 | 3.92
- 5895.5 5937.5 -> 0.02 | 4.34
